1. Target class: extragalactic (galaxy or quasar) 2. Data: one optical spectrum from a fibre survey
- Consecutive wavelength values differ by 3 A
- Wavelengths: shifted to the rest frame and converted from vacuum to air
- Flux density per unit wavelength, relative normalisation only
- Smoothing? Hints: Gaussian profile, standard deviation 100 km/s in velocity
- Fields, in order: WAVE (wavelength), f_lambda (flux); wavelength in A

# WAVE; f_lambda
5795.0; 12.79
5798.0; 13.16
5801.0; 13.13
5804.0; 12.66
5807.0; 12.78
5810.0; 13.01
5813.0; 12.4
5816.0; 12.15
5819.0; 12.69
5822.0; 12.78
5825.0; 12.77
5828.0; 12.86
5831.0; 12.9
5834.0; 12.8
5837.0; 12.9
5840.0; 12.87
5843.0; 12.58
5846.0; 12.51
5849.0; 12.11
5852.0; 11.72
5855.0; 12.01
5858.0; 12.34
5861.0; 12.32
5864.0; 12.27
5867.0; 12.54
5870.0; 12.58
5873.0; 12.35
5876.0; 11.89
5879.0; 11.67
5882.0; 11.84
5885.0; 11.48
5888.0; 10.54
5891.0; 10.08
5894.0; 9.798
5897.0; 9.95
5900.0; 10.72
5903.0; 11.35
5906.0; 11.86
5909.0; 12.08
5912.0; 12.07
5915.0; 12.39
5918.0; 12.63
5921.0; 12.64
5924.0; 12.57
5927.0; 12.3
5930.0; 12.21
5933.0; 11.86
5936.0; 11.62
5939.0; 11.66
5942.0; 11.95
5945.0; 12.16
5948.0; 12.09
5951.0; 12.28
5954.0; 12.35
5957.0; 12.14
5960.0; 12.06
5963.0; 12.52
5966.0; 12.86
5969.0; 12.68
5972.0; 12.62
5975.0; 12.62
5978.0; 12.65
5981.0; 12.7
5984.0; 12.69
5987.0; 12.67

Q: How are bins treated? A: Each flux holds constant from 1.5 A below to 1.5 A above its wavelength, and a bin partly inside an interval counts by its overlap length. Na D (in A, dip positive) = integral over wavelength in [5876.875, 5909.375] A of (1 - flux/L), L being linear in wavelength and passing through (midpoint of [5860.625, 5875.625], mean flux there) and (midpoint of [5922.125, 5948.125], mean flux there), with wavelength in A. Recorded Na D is 3.3 A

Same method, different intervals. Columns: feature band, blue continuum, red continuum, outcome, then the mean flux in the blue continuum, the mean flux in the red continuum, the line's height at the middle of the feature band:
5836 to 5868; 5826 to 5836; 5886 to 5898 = -1.2 A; 12.9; 10.2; 11.9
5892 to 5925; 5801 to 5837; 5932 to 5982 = 2.2 A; 12.7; 12.3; 12.4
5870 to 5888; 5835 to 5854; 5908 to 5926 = 0.9 A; 12.4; 12.4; 12.4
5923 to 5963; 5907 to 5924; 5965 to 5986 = 1.3 A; 12.4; 12.7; 12.5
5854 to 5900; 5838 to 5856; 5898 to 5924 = 2.3 A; 12.3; 12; 12.2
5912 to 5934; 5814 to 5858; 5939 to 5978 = 0.1 A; 12.5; 12.3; 12.4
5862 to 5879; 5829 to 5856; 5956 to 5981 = 0.3 A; 12.5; 12.5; 12.5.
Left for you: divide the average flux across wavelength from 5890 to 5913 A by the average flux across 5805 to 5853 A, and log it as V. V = 0.87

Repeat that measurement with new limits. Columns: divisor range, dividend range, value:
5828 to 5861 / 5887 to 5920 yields 0.90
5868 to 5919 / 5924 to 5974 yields 1.06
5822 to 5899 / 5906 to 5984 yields 1.03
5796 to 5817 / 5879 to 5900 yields 0.84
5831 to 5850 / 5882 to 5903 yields 0.84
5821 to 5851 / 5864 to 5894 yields 0.91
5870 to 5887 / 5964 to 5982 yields 1.07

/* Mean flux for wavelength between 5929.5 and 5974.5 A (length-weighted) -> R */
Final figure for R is 12.2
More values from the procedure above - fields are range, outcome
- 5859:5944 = 11.8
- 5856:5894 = 11.7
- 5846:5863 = 12.1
